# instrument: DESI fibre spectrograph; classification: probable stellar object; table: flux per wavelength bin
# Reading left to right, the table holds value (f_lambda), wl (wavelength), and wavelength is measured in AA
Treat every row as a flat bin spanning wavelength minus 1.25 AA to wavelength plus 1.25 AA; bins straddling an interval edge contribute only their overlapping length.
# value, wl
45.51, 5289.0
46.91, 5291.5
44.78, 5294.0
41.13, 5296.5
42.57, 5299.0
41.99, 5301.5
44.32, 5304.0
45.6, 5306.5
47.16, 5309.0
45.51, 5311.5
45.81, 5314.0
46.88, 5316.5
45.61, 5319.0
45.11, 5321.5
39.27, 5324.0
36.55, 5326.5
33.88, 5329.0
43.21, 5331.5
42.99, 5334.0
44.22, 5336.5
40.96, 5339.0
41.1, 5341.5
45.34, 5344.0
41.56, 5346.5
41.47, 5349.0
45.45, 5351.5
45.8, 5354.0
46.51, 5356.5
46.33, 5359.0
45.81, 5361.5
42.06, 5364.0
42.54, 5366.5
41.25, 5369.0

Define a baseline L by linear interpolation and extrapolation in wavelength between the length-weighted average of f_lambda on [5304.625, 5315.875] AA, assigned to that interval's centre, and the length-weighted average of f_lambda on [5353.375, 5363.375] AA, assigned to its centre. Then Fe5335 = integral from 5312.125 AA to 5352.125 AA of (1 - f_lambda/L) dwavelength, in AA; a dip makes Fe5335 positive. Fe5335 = 3.0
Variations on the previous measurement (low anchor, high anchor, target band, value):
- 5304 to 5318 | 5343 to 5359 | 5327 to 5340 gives 1.3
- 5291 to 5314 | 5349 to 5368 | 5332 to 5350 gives 0.8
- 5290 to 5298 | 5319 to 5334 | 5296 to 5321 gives -1.3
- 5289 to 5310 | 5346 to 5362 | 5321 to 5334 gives 1.4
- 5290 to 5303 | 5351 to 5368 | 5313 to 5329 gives 0.6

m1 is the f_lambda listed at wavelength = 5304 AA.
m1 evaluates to 44.32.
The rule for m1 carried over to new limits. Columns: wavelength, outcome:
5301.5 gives 41.99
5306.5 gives 45.6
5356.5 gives 46.51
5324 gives 39.27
